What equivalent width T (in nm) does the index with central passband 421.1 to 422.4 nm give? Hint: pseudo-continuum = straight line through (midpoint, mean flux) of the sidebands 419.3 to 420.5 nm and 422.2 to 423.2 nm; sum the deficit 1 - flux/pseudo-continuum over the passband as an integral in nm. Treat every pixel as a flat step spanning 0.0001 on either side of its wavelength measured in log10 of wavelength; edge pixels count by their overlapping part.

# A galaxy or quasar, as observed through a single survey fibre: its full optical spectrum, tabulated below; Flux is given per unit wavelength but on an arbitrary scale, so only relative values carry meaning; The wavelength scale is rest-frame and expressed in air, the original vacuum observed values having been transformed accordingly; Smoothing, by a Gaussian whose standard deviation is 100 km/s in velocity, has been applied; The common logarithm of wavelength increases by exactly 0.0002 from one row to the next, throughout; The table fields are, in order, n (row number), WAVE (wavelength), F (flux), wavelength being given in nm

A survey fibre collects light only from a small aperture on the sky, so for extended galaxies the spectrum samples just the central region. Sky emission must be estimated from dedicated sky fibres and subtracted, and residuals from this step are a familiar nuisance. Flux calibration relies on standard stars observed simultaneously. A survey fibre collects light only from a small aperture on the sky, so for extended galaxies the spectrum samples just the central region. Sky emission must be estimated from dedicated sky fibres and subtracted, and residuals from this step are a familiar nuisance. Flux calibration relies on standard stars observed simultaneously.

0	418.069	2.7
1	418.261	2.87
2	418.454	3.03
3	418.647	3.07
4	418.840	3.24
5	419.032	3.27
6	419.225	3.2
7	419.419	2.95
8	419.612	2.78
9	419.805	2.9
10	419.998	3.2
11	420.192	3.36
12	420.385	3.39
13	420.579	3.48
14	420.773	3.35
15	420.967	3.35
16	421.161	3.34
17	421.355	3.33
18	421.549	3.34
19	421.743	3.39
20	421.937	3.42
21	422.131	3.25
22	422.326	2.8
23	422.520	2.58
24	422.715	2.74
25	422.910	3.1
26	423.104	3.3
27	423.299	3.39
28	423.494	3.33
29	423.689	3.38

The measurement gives -0.13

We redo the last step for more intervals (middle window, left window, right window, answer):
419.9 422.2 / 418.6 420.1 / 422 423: -0.281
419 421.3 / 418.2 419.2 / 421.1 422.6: -0.050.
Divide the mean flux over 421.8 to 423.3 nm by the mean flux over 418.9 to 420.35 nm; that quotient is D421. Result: 1.0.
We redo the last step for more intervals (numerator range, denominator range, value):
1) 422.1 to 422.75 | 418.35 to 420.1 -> 0.91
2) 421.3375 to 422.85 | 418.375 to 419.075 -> 0.98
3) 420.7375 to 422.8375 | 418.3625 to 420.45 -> 1.01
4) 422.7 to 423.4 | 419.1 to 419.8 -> 1.07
